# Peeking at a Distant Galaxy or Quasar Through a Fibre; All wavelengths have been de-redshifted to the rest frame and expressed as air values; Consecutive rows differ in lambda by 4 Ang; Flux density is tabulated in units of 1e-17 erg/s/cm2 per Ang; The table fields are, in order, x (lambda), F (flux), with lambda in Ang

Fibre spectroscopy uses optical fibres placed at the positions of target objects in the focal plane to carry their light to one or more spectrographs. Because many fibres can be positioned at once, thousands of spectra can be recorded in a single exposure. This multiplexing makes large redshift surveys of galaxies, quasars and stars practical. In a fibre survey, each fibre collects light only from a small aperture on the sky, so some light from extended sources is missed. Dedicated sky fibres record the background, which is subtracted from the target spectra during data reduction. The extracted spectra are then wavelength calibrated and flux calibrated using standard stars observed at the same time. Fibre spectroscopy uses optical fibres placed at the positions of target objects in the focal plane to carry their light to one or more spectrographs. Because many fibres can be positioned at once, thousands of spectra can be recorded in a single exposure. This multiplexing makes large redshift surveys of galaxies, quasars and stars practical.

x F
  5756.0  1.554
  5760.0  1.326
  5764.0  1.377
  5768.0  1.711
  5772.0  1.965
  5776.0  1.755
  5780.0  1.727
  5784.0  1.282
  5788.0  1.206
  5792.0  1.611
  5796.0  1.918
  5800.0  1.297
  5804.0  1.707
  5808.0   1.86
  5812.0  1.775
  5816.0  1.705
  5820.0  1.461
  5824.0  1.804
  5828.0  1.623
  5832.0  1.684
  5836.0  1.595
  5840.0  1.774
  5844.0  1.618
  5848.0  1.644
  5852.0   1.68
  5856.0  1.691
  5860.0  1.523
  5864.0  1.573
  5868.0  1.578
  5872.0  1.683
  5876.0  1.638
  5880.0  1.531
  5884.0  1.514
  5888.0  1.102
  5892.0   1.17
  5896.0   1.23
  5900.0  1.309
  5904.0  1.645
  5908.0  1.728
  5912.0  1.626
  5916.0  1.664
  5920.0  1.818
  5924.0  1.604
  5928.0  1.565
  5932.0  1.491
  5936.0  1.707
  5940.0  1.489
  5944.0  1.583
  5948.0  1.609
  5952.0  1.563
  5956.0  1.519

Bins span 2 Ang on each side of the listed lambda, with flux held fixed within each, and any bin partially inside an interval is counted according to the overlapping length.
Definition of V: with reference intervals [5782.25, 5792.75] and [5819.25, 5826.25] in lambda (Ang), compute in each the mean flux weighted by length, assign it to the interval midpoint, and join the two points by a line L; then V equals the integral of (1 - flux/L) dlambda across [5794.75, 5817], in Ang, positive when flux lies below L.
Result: -2.9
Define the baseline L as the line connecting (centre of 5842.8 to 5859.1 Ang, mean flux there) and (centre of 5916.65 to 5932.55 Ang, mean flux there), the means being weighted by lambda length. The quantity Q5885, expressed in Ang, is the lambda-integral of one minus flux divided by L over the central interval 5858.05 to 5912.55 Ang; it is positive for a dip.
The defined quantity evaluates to 5.24 Ang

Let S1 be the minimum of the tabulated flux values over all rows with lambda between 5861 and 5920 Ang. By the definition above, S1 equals 1.102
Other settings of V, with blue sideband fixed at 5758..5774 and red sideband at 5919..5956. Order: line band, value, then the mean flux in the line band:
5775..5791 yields 1.1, 1.48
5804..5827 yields -1.8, 1.72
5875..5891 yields 1.8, 1.42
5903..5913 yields -0.5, 1.67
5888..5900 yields 2.9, 1.2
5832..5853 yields -0.9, 1.66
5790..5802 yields -0.1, 1.61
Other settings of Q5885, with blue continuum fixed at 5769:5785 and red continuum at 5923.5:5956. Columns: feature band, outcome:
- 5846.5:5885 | 0.6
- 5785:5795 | 1.5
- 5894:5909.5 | 1.3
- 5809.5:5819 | -0.2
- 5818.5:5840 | 0.2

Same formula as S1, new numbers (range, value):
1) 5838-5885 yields 1.514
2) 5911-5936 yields 1.491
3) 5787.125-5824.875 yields 1.206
